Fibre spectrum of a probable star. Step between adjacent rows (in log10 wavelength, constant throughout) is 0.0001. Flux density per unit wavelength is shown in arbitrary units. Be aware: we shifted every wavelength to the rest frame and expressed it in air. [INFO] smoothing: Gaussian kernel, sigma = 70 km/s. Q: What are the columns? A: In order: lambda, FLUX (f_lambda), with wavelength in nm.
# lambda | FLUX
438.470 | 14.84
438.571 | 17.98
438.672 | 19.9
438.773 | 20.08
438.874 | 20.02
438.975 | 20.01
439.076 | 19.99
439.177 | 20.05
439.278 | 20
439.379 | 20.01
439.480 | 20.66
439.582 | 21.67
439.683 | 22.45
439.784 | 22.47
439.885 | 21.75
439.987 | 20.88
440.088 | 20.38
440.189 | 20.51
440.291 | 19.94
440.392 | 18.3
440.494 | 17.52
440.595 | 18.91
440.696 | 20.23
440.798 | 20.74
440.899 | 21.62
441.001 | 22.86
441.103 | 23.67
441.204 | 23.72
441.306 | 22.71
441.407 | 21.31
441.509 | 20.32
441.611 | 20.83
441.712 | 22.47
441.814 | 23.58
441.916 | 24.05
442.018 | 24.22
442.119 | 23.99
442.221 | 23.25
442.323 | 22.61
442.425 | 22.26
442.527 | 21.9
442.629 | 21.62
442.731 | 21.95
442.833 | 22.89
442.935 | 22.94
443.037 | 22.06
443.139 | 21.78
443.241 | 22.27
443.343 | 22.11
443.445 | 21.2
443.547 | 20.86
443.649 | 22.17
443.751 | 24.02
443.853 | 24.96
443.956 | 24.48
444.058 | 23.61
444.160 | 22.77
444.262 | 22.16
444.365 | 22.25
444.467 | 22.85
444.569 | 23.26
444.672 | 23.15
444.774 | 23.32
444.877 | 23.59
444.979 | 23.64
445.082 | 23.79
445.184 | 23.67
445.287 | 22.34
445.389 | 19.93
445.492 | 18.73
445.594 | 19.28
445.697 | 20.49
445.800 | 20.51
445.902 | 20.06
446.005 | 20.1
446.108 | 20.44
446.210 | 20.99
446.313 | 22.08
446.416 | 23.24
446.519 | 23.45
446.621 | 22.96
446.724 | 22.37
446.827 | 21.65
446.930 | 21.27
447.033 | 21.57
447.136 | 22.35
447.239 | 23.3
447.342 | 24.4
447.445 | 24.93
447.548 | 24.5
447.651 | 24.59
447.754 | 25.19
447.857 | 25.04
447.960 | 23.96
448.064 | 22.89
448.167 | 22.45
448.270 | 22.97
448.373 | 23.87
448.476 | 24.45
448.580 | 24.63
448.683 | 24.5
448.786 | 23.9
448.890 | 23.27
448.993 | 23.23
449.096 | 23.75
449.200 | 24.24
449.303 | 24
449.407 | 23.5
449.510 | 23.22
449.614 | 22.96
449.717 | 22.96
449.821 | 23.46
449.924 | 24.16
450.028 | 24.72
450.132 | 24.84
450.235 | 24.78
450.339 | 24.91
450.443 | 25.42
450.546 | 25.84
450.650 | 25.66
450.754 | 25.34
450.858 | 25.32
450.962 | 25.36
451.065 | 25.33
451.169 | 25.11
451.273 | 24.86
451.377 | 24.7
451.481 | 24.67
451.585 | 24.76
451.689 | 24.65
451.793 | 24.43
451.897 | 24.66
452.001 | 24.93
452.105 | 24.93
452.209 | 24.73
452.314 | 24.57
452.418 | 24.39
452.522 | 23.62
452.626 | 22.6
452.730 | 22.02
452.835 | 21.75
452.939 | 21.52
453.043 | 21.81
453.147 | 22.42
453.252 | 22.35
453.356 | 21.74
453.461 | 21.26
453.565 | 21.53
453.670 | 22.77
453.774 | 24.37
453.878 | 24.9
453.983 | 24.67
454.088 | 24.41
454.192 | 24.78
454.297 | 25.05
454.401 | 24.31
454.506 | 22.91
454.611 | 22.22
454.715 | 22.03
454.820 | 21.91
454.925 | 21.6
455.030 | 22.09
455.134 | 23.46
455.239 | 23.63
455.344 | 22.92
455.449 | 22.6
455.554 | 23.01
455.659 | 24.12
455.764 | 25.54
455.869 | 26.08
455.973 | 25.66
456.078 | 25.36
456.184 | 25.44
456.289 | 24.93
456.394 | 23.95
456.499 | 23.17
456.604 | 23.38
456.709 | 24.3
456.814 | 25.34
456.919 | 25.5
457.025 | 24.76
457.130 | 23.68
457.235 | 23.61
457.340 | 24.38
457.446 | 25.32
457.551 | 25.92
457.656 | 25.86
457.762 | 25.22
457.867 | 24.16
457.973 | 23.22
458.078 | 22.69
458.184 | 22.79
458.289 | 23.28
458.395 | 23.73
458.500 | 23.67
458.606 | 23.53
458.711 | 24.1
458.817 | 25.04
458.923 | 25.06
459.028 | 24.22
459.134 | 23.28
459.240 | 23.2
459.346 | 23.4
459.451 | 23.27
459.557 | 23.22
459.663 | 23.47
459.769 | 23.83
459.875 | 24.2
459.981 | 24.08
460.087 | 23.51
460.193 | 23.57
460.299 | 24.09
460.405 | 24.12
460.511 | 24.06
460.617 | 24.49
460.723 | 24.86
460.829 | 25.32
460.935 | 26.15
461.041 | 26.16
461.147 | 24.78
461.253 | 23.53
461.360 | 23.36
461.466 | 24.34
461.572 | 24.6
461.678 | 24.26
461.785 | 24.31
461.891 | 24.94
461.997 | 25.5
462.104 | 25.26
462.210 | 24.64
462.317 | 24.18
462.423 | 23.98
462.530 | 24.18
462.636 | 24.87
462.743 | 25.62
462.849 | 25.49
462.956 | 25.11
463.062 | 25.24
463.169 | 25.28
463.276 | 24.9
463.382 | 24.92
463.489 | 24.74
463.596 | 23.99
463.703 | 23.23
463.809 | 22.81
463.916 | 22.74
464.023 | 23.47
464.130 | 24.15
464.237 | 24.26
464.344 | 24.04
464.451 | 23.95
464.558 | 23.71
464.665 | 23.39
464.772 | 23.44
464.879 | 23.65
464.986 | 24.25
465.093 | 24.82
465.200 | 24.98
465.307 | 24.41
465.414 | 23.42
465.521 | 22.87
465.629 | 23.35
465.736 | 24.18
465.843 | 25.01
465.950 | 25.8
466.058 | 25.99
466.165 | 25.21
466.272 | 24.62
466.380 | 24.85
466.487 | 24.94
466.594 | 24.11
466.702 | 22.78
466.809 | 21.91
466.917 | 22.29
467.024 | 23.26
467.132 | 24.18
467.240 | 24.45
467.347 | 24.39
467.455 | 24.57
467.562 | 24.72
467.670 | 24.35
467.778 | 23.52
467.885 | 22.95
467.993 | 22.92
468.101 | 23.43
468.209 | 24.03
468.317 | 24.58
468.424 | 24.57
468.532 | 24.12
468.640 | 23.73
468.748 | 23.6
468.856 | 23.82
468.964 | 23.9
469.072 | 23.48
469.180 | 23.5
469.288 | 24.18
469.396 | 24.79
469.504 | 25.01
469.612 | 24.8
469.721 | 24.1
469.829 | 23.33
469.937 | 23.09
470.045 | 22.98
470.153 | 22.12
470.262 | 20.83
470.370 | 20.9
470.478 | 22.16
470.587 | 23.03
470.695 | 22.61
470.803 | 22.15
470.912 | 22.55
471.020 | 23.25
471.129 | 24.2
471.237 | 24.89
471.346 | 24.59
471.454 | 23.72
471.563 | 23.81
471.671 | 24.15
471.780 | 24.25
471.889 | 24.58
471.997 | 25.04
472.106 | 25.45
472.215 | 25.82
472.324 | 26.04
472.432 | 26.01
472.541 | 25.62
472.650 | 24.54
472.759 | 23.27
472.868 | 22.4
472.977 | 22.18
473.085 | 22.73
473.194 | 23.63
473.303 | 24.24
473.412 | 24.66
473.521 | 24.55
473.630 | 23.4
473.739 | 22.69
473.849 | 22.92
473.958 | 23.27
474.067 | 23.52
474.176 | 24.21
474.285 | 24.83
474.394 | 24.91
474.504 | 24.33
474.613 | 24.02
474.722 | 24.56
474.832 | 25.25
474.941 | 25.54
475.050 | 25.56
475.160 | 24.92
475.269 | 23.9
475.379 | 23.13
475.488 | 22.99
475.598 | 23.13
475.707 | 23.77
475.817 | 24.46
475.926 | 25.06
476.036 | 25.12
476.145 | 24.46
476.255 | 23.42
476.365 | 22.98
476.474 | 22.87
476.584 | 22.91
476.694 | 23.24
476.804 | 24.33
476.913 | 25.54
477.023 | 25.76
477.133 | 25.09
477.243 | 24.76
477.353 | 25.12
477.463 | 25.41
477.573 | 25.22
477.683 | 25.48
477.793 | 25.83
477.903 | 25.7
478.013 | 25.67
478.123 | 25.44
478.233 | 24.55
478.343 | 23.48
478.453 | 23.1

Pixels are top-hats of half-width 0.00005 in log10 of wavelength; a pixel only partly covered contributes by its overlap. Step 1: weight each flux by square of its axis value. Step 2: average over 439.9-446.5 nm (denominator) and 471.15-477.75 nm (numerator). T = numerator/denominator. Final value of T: 1.27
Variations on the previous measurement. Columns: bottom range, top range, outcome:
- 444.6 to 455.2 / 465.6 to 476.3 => 1.12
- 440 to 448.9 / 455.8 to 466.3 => 1.17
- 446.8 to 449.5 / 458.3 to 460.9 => 1.07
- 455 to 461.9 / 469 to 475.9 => 1.05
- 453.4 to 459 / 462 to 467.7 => 1.05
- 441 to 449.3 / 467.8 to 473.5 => 1.17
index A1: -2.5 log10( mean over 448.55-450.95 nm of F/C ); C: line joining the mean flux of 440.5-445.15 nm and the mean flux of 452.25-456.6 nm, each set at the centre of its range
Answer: -0.06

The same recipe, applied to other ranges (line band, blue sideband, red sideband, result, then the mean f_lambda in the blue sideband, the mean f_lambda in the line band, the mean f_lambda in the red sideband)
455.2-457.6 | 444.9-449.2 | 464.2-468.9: -0.05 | 22.7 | 24.5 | 24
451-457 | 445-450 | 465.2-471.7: -0.03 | 22.8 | 23.8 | 23.8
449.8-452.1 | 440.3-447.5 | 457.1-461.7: -0.08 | 22.1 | 24.9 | 24.2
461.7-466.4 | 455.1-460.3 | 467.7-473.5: -0.02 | 24.1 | 24.4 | 23.8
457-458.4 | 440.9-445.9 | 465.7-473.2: -0.04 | 22.4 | 24.2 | 23.9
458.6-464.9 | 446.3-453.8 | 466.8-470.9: -0.03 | 23.8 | 24.3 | 23.5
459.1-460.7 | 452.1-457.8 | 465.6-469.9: 0.01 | 23.7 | 23.7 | 24.1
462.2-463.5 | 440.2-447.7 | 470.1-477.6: -0.07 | 22.2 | 24.9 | 24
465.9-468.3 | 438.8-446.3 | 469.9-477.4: -0.03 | 21.8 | 24.1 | 23.9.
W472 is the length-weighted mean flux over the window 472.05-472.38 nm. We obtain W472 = 25.8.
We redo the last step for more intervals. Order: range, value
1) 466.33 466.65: 24.6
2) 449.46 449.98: 23.4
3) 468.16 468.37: 24.3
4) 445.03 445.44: 22.4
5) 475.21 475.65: 23.3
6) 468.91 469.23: 23.6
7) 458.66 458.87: 24.5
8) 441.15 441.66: 21.8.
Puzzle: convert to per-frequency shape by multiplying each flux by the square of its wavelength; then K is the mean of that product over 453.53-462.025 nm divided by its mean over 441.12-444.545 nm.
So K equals 1.14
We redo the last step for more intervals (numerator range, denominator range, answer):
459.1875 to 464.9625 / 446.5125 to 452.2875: 1.06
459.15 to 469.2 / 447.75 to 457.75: 1.06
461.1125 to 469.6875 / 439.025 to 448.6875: 1.20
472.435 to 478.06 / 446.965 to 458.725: 1.12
